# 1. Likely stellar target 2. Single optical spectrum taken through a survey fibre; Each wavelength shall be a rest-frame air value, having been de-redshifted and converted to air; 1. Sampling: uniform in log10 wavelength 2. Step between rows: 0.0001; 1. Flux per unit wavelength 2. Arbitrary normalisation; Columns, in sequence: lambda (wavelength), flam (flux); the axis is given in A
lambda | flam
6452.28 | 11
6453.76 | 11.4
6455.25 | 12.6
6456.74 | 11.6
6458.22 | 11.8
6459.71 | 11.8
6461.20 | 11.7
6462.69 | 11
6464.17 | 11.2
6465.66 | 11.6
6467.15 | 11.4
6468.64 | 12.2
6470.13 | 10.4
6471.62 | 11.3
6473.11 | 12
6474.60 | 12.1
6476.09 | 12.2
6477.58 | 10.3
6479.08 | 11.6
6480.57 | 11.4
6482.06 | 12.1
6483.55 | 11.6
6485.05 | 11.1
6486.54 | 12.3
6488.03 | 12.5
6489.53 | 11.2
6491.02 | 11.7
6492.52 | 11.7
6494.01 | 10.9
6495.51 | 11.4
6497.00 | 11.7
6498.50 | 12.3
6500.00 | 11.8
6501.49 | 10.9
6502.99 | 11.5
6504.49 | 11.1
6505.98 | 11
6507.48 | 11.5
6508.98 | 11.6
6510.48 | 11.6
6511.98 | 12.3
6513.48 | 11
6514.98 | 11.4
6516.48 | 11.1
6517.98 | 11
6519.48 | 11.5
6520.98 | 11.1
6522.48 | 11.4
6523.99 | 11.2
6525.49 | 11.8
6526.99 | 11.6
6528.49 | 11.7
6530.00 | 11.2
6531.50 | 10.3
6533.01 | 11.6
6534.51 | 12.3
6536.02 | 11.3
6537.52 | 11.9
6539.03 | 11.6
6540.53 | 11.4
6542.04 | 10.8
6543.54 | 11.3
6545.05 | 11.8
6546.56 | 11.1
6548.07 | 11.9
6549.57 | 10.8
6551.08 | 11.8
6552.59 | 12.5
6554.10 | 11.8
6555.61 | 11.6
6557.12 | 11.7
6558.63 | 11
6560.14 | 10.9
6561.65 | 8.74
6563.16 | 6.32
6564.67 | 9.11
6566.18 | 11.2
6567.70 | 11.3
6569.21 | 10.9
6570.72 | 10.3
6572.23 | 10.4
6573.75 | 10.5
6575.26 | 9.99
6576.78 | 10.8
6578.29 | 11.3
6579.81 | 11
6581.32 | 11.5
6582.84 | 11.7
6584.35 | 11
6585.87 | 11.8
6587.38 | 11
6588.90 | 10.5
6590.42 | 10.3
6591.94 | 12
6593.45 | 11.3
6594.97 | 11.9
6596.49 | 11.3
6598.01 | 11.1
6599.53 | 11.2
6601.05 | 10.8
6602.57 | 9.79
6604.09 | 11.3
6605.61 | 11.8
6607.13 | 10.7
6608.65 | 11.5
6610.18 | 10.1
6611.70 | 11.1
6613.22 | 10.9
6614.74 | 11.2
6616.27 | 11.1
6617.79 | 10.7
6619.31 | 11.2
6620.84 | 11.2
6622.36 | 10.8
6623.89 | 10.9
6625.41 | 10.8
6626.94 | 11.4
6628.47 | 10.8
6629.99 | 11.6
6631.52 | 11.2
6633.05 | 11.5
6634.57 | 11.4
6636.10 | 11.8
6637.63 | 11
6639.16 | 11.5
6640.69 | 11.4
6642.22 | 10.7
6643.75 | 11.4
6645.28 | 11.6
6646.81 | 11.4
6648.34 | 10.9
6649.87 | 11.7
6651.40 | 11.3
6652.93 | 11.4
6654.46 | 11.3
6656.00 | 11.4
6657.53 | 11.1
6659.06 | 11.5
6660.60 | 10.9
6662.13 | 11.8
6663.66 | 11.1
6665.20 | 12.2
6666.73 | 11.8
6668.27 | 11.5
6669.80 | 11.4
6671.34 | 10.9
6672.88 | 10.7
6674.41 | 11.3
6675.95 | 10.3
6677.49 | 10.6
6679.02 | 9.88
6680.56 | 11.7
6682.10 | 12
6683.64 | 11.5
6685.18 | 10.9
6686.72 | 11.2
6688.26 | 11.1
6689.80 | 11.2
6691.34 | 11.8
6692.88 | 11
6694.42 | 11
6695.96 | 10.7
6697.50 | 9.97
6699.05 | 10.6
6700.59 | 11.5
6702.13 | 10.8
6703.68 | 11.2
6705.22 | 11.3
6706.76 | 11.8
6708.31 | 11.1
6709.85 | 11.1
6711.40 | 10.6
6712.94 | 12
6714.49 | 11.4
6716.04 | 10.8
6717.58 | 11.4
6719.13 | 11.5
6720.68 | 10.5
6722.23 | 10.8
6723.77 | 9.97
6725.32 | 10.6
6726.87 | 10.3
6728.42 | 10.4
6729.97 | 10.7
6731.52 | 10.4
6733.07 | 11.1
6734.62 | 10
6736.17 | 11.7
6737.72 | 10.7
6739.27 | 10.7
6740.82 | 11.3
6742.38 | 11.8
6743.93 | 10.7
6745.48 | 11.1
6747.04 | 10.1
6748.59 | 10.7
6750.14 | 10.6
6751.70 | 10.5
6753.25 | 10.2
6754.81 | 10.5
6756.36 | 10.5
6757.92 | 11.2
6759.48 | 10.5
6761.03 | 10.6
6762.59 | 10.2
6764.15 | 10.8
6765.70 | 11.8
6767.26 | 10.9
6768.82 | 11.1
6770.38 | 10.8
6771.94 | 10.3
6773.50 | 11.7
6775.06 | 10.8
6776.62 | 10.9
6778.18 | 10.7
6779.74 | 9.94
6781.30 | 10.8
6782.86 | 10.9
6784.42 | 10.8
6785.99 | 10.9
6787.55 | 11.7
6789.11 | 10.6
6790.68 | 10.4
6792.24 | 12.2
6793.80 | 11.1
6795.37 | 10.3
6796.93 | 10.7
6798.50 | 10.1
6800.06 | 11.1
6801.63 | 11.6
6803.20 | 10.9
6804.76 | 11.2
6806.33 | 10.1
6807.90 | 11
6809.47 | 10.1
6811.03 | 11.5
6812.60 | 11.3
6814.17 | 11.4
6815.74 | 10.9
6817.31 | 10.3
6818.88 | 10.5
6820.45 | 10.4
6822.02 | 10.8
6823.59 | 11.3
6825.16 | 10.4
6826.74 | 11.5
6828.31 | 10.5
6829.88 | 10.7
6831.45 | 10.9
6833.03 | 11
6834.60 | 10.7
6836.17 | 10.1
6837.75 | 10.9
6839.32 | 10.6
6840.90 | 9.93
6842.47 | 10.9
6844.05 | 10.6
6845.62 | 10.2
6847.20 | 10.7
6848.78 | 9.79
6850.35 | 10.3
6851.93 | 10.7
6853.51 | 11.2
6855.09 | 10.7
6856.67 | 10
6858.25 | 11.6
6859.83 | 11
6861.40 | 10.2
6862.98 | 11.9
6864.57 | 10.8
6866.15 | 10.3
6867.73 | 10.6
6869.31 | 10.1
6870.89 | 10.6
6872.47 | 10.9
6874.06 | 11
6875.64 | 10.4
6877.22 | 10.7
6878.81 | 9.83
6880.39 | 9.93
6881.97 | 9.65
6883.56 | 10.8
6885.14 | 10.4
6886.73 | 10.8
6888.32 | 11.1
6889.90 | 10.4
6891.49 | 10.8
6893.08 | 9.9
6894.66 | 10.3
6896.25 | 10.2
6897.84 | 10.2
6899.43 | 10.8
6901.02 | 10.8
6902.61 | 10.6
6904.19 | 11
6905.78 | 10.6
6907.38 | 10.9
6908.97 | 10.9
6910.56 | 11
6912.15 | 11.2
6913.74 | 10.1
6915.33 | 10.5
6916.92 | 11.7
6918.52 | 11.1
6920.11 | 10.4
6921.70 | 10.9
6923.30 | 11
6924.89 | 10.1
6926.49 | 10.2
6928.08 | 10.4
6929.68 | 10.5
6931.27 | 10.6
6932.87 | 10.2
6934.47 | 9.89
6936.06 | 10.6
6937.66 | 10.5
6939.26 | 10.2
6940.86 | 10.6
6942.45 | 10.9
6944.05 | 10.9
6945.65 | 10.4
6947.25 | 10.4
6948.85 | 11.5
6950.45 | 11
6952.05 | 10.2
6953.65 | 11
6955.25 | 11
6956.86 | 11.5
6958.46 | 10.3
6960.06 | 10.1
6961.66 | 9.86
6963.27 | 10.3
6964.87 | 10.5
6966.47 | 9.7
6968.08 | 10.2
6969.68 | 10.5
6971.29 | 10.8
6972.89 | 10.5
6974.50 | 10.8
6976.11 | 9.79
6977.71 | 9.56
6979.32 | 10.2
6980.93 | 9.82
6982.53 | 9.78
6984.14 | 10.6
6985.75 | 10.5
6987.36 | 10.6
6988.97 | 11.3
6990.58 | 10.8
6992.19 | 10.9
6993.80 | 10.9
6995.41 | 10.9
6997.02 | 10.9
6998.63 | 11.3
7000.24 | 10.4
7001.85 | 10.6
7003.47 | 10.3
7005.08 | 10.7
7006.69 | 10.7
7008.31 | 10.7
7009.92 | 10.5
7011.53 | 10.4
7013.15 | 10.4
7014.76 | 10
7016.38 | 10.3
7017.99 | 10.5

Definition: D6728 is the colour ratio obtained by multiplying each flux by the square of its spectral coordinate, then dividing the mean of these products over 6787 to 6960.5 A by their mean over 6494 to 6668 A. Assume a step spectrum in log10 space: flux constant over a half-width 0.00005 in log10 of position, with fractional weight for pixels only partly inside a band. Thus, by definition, 1.0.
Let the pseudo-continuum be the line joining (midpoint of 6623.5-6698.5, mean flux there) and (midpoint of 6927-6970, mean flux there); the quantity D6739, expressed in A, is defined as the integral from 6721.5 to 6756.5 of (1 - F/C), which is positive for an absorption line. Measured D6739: 1.11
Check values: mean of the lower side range 11.2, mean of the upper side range 10.5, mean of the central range 10.7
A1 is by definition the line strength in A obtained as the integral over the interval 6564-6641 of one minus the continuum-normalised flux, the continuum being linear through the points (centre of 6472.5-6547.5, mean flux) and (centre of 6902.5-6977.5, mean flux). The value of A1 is 1.8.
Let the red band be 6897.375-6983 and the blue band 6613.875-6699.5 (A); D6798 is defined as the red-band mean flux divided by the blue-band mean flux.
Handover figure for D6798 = 0.94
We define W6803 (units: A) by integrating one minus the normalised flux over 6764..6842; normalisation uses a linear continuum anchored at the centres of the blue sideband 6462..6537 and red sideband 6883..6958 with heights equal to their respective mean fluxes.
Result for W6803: 0.4 A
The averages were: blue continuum 11.5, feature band 10.8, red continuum 10.7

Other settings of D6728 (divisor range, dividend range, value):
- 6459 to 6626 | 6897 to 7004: 1.06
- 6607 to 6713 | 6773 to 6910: 1.01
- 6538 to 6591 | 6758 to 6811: 1.06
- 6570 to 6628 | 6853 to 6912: 1.05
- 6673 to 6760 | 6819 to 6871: 1.02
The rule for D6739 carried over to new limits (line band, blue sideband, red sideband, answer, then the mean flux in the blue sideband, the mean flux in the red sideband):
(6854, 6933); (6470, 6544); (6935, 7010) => 0.7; 11.5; 10.6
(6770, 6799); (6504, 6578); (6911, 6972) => -0.1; 11.1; 10.6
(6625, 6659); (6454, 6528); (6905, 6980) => -0.3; 11.5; 10.6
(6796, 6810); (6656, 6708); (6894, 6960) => 0.2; 11.2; 10.7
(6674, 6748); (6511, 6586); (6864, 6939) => -0.7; 11.1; 10.6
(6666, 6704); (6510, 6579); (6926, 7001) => -0.6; 11.1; 10.5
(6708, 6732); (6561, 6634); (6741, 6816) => 0.0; 10.9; 10.8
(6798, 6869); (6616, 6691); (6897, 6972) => 0.6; 11.2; 10.6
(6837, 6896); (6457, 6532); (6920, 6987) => 0.5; 11.5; 10.4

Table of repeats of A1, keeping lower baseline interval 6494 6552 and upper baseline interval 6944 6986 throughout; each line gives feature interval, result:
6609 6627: 0.4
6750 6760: 0.3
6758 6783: 0.1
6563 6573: 1.0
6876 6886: 0.4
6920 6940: 0.2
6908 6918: -0.3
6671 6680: 0.4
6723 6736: 0.6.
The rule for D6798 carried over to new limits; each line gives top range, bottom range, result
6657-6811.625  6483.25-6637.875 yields 0.98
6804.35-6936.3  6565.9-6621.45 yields 0.97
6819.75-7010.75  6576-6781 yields 0.96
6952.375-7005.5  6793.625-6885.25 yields 0.98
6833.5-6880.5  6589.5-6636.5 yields 0.95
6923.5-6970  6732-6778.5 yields 0.97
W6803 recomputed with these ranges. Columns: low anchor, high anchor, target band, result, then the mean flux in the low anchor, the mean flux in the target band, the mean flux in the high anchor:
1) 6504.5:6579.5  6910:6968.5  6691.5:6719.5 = -0.6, 11.1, 11.1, 10.6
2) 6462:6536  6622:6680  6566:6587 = 0.7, 11.5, 11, 11.2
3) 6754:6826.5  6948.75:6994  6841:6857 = 0.3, 10.8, 10.5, 10.5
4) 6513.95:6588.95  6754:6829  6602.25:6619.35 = 0.1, 11.1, 11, 10.8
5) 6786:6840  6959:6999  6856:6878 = 0.0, 10.8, 10.7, 10.4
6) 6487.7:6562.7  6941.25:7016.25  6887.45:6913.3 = 0.1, 11.4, 10.7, 10.5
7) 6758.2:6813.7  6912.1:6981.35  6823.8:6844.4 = 0.1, 10.9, 10.7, 10.5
